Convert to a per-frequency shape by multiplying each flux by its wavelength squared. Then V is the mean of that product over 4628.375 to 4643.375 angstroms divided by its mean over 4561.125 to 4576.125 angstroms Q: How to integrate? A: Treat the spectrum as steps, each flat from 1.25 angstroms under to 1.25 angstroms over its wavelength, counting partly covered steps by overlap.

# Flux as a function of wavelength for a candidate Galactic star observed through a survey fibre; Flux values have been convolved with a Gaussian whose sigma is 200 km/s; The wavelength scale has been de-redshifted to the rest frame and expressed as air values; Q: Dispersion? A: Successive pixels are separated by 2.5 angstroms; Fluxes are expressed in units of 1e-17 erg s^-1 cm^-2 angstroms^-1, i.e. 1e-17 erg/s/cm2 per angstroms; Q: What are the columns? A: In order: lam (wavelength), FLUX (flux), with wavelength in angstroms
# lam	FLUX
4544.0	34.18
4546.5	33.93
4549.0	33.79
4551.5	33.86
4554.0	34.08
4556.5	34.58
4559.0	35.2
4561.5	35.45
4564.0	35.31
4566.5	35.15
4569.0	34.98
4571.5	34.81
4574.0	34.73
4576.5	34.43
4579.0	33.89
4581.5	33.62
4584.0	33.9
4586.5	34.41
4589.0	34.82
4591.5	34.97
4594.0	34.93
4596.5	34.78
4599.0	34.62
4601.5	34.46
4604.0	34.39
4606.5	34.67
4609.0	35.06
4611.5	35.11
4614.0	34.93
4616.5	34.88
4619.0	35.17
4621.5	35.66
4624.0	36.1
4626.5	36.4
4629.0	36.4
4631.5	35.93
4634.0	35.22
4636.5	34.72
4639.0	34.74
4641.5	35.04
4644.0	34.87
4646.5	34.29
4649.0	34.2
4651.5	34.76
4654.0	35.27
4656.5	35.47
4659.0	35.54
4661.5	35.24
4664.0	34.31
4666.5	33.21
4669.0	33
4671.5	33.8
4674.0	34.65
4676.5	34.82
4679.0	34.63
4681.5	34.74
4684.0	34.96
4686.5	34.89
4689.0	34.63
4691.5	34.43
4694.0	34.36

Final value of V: 1.04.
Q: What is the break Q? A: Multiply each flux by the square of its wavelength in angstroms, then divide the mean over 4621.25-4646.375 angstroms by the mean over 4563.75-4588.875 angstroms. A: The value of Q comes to 1.05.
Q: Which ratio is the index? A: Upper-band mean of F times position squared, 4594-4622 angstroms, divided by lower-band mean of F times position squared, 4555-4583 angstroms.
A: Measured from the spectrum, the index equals 1.02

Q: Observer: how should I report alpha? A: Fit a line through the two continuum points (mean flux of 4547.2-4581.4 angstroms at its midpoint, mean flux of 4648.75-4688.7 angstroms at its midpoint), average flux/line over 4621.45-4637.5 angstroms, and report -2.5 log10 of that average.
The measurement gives -0.04 mag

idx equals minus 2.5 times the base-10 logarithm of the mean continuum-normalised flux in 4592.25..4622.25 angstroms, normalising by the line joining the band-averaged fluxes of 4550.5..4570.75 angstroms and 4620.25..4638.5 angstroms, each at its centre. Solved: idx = 0.02 mag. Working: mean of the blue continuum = 34.8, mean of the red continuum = 35.7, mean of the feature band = 34.9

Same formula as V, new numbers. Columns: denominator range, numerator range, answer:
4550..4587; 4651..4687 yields 1.05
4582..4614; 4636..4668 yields 1.03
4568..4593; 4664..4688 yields 1.04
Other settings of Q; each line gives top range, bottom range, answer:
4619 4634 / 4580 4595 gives 1.06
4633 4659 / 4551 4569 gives 1.04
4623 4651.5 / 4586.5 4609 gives 1.03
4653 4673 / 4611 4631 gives 0.99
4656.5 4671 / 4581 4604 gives 1.03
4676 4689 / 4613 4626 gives 1.01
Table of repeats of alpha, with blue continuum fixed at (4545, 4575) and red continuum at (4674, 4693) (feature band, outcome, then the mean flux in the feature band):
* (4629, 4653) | -0.008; 34.9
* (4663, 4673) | 0.036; 33.6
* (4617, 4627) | -0.032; 35.7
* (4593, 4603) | 0.000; 34.7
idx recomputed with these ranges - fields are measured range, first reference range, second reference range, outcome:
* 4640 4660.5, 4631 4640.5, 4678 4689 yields 0.002 mag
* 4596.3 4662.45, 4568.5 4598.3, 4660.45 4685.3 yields -0.022 mag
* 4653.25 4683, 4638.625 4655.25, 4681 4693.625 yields 0.005 mag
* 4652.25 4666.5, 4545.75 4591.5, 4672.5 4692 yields -0.009 mag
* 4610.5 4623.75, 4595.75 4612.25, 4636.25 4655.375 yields -0.016 mag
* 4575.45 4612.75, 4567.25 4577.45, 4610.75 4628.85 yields 0.018 mag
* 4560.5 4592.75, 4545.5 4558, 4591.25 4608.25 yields -0.008 mag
